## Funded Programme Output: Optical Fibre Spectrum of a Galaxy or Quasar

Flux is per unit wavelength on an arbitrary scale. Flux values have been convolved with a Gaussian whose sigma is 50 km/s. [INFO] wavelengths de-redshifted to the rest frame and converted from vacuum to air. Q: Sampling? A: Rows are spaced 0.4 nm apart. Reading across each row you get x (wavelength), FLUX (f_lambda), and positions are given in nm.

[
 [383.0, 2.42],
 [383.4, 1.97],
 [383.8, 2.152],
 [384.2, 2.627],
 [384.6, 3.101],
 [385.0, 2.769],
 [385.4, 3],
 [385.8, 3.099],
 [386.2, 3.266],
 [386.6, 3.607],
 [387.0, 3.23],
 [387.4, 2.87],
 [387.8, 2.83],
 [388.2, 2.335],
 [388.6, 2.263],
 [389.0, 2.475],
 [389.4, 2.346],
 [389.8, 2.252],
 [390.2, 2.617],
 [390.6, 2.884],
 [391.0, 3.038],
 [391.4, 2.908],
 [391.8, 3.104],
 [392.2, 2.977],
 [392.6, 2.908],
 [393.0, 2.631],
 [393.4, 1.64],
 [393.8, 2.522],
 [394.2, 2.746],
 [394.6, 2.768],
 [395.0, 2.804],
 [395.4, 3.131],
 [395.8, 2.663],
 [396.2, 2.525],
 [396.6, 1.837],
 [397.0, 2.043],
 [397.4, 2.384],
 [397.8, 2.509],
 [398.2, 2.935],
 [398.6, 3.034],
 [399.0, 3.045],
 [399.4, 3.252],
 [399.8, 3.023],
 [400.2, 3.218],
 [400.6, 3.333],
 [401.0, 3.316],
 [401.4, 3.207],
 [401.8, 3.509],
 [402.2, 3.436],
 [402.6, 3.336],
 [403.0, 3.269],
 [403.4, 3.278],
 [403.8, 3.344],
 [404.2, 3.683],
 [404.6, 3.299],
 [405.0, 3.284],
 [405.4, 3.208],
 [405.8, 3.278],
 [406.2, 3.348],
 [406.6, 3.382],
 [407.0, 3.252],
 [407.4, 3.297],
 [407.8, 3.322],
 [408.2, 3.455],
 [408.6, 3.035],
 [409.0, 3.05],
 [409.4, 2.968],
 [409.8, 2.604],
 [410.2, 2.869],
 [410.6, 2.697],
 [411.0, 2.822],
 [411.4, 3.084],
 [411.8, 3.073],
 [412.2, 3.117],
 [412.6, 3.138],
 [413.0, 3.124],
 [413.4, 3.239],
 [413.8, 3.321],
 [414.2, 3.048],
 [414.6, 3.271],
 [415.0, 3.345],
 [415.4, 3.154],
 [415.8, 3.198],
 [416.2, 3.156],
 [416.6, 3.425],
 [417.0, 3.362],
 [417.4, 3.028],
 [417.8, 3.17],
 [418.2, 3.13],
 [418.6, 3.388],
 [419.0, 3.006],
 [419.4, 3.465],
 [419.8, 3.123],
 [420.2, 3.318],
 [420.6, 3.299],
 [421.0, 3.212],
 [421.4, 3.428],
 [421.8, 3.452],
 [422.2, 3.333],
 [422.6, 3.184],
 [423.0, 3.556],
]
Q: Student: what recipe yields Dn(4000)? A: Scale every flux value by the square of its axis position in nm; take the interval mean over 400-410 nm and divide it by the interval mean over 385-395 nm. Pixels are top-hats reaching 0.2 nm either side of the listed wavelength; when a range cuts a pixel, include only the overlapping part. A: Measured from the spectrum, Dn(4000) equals 1.28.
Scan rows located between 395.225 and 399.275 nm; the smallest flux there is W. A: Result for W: 1.837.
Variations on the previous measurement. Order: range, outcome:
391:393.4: 1.64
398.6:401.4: 3.023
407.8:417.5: 2.604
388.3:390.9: 2.252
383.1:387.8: 1.97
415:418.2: 3.028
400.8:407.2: 3.207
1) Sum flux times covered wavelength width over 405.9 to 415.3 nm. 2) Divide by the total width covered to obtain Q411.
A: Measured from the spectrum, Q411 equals 3.13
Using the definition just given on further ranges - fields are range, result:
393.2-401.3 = 2.74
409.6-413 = 2.94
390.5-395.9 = 2.77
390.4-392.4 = 2.98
